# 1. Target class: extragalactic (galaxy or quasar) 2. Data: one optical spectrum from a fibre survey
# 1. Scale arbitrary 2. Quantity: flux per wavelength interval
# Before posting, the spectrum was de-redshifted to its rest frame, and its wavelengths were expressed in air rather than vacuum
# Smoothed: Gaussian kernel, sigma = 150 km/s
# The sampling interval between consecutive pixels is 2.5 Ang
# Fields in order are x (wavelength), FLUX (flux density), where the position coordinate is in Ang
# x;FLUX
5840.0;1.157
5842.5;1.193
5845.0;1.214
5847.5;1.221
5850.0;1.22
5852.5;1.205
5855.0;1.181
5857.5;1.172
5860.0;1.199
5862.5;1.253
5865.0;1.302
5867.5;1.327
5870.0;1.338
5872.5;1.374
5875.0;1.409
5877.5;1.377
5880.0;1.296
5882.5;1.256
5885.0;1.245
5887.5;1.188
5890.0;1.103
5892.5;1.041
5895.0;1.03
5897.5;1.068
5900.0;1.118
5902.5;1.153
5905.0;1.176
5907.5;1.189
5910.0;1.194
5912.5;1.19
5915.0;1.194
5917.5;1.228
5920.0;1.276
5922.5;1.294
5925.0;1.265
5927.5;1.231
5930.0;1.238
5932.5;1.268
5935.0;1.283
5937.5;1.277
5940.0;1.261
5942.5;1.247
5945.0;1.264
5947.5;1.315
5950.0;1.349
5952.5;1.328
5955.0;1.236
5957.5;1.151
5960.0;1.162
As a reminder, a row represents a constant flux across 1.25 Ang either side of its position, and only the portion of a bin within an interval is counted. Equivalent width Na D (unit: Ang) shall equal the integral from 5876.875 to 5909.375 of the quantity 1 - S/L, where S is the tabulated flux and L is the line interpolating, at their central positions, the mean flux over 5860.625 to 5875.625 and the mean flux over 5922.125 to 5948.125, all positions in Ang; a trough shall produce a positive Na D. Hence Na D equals 3.4 Ang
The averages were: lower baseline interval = 1.33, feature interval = 1.17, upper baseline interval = 1.27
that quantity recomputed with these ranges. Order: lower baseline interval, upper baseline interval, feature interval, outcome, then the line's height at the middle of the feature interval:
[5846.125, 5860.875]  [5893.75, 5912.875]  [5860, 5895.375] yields -2.6 Ang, 1.17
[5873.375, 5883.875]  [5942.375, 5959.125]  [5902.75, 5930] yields 1.6 Ang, 1.3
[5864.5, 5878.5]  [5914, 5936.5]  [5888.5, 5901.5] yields 2.3 Ang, 1.31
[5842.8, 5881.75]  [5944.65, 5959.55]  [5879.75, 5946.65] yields 3.3 Ang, 1.27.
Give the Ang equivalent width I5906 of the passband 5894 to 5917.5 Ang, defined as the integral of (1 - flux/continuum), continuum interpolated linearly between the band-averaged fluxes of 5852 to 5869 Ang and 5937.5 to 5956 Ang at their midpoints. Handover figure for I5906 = 2.1 Ang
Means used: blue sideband 1.24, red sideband 1.29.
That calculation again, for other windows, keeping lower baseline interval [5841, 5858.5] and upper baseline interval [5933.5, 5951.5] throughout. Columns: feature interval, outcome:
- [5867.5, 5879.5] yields -1.40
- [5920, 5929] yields 0.03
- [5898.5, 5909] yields 0.78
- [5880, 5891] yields 0.19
